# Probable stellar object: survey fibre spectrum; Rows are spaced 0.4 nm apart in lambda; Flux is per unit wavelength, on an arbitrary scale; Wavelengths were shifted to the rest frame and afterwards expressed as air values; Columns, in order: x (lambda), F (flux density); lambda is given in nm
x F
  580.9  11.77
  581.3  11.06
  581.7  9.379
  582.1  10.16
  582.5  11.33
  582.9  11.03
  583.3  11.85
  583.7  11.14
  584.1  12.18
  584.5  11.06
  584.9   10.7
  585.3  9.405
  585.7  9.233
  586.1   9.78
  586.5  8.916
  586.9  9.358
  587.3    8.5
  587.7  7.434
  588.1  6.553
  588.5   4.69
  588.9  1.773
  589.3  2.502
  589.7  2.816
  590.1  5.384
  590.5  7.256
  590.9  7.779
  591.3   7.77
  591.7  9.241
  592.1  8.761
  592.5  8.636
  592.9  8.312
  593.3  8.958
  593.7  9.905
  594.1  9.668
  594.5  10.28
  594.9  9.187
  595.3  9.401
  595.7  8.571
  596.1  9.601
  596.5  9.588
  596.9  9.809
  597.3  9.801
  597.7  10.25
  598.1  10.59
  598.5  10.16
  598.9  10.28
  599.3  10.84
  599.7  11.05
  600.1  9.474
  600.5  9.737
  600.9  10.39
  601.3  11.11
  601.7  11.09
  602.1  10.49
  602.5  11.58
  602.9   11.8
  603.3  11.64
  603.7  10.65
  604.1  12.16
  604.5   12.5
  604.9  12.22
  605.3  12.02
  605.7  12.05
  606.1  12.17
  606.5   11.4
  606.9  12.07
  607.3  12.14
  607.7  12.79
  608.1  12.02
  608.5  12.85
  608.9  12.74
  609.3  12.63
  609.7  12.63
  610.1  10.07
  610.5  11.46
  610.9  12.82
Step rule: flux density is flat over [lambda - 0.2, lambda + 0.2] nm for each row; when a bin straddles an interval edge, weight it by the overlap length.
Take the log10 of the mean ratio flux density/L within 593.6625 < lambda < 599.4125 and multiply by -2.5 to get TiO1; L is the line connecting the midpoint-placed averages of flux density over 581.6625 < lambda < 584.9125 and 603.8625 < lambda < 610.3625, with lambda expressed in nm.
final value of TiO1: 0.18 mag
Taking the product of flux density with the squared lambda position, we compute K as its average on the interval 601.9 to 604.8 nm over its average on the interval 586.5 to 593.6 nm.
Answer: 1.75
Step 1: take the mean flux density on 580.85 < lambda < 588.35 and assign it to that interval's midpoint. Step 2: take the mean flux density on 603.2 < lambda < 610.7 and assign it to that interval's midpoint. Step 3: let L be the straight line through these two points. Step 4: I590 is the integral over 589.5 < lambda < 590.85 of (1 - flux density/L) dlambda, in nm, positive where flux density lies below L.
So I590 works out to 0.650 nm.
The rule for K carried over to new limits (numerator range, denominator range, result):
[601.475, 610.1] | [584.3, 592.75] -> 1.69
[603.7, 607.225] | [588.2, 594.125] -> 1.84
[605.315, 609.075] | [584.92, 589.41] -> 1.78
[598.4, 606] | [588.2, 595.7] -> 1.56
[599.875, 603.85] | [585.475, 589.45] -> 1.63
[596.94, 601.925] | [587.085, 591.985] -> 1.78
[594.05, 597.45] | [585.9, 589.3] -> 1.43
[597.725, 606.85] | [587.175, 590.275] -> 2.40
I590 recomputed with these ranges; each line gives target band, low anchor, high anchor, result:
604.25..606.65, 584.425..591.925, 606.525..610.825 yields -0.15 nm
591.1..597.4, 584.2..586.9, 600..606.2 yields 0.83 nm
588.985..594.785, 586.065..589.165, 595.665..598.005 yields 0.53 nm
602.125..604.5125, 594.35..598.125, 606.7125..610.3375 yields -0.09 nm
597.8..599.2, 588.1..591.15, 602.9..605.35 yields -0.20 nm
